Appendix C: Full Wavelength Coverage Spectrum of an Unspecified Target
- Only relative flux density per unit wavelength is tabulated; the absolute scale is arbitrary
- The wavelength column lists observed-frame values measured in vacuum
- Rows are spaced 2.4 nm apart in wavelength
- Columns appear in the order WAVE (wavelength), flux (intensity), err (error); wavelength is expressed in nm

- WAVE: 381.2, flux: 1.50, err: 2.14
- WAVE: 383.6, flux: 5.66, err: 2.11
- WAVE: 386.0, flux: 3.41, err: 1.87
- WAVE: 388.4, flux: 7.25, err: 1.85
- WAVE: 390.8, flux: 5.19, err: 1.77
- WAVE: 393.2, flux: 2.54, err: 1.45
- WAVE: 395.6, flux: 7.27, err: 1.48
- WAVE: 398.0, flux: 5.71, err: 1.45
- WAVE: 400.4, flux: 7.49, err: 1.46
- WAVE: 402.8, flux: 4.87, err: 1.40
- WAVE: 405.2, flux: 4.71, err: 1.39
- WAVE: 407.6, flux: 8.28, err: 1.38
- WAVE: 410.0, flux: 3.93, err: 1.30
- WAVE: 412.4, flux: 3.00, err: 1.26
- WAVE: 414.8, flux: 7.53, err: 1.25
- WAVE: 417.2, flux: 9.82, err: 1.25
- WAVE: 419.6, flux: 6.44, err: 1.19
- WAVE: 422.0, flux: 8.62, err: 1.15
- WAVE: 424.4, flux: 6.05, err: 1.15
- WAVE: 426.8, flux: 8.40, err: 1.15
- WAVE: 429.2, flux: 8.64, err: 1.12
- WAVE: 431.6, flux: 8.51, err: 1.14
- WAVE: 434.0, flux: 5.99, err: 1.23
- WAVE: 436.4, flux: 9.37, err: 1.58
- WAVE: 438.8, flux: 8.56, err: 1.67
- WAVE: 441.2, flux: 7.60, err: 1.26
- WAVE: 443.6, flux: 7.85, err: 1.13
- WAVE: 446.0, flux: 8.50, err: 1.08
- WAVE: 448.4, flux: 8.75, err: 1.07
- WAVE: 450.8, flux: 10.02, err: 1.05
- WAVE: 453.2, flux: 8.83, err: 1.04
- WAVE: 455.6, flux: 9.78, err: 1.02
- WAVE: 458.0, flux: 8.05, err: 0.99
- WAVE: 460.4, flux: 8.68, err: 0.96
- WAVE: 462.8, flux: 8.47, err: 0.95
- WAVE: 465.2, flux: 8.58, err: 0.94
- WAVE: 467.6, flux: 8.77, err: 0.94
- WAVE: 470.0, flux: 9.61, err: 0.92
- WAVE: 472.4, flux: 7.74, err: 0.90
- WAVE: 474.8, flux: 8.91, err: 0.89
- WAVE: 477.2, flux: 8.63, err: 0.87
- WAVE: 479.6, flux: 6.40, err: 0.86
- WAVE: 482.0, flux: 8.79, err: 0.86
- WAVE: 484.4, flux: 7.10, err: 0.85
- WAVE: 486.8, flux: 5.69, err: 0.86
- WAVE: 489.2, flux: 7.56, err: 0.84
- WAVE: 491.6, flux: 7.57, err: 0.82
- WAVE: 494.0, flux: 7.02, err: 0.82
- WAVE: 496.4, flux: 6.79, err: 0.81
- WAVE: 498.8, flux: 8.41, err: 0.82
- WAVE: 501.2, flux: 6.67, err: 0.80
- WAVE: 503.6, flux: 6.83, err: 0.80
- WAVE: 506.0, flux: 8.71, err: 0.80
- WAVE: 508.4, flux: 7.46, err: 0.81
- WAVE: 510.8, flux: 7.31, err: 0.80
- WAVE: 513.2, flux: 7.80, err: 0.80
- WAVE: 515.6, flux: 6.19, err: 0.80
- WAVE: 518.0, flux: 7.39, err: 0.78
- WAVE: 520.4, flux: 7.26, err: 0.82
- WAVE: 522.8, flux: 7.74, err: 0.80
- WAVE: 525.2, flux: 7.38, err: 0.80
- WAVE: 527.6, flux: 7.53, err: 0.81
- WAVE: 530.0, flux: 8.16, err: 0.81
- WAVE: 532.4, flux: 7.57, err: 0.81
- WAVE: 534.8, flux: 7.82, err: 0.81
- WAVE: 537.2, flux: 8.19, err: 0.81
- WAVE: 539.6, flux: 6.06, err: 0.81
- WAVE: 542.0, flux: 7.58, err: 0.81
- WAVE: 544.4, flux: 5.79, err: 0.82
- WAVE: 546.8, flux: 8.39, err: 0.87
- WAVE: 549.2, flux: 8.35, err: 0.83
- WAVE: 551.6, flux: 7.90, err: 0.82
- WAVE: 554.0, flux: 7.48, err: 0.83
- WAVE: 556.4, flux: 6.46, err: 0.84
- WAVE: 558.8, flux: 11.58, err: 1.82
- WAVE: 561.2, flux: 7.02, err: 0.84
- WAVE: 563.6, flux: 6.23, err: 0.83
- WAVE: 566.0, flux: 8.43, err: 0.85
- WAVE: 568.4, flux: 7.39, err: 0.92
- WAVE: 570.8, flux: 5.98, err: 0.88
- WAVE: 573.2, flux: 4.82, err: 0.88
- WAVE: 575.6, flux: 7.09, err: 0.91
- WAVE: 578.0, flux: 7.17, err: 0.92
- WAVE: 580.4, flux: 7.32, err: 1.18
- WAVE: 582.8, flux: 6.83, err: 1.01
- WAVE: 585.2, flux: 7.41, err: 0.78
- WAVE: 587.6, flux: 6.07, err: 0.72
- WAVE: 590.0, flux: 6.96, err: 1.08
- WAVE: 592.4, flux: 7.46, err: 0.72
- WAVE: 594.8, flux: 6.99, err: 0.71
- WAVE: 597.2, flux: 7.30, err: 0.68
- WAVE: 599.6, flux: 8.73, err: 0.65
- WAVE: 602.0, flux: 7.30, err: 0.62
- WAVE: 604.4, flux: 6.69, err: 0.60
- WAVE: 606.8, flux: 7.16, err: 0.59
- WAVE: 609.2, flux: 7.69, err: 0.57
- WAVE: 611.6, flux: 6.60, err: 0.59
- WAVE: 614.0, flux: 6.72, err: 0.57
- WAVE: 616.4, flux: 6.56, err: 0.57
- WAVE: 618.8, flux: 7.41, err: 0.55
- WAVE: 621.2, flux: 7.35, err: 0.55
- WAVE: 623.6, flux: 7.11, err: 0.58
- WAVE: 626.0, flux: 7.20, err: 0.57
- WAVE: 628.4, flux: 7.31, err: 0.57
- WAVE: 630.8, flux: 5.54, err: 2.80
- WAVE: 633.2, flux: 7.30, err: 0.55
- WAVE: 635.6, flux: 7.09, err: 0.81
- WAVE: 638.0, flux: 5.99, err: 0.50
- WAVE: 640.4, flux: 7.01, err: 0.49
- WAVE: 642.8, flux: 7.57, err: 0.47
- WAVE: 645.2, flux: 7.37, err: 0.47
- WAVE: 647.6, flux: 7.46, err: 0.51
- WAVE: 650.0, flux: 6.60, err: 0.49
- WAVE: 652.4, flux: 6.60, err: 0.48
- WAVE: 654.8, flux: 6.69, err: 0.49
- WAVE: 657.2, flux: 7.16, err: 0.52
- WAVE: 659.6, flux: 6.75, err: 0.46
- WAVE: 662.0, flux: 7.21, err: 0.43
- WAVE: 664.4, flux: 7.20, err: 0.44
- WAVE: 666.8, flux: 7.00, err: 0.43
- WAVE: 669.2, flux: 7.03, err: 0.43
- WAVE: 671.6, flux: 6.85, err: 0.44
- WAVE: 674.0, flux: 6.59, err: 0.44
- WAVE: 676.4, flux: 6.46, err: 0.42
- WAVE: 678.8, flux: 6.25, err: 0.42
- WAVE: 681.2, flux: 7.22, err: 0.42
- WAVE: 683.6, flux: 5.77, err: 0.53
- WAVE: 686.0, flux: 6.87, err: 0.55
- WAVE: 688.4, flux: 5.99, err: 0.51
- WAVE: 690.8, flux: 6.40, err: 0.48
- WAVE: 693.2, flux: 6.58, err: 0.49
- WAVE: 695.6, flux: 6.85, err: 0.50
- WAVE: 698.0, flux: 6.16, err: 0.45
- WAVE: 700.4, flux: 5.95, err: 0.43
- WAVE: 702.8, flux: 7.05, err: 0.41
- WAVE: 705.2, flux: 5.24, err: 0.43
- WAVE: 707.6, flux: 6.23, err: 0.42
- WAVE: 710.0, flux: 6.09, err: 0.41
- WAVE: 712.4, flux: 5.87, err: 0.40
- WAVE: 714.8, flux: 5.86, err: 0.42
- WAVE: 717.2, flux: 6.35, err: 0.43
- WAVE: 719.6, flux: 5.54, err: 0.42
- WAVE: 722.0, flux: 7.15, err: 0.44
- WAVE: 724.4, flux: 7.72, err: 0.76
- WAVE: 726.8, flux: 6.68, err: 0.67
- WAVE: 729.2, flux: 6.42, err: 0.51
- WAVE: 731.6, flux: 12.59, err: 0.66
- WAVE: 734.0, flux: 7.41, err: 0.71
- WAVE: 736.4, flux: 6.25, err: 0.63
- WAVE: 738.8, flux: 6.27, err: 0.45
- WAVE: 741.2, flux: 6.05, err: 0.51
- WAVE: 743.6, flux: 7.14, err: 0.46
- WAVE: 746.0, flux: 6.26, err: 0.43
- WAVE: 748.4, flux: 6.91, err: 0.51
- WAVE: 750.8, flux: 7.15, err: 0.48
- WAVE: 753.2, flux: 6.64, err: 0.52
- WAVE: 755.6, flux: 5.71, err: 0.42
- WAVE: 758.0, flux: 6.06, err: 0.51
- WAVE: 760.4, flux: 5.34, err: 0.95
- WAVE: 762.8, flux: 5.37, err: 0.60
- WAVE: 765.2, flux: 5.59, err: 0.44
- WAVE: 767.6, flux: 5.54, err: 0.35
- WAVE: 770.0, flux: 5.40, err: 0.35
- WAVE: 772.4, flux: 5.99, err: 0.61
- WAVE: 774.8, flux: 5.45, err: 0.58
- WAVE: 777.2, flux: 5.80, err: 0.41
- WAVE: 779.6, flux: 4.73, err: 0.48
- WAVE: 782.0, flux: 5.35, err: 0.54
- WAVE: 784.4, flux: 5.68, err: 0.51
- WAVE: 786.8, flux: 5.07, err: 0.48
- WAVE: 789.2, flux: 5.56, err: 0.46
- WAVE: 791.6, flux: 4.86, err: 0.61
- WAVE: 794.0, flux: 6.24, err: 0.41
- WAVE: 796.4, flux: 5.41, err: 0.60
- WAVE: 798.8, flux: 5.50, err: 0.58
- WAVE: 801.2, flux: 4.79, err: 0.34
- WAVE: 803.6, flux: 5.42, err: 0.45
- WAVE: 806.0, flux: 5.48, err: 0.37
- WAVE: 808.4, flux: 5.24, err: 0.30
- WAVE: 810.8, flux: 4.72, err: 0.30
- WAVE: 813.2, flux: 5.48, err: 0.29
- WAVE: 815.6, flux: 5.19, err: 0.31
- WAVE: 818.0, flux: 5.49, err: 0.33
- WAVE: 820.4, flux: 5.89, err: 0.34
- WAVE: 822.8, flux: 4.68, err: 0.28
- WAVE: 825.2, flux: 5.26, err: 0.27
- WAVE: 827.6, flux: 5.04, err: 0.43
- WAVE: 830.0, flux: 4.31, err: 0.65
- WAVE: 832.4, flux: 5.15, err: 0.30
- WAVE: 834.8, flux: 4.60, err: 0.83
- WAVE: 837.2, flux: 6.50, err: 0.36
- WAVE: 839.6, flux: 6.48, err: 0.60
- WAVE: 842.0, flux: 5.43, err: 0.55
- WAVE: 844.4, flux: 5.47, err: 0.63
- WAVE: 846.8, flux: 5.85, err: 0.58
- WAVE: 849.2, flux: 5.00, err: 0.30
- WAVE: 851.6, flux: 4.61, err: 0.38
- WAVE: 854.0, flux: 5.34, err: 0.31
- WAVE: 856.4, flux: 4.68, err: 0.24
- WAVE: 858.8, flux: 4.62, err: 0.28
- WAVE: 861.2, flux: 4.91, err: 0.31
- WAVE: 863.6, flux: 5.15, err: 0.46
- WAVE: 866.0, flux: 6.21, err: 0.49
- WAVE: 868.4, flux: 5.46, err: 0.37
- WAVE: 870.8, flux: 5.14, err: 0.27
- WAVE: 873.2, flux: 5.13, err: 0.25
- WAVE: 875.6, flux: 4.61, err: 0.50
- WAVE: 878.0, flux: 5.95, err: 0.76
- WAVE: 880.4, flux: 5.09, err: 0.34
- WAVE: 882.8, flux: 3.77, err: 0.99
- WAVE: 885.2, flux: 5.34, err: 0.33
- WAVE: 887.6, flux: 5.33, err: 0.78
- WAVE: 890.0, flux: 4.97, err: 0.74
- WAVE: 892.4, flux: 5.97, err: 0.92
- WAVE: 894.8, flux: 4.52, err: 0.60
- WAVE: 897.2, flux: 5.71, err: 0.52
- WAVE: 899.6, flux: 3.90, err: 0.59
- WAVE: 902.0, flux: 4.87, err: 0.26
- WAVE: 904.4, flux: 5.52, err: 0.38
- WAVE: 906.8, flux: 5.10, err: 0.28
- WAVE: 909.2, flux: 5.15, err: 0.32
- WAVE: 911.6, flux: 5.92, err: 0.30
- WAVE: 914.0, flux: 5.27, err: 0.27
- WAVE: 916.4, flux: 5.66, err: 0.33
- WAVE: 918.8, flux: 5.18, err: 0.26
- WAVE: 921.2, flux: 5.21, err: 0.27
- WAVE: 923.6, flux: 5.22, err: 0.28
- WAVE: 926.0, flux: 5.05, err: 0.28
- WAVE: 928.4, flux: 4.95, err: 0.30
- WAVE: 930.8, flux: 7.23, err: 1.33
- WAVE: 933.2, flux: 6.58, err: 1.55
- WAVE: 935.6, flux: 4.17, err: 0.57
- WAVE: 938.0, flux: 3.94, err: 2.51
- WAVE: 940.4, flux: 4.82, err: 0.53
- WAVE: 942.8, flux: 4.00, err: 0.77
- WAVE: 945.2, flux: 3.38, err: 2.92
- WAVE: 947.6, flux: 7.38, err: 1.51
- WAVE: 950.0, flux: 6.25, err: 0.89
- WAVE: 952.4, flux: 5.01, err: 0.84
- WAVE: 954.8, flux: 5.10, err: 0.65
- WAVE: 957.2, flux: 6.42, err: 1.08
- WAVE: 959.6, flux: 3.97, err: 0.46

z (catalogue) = 0.12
